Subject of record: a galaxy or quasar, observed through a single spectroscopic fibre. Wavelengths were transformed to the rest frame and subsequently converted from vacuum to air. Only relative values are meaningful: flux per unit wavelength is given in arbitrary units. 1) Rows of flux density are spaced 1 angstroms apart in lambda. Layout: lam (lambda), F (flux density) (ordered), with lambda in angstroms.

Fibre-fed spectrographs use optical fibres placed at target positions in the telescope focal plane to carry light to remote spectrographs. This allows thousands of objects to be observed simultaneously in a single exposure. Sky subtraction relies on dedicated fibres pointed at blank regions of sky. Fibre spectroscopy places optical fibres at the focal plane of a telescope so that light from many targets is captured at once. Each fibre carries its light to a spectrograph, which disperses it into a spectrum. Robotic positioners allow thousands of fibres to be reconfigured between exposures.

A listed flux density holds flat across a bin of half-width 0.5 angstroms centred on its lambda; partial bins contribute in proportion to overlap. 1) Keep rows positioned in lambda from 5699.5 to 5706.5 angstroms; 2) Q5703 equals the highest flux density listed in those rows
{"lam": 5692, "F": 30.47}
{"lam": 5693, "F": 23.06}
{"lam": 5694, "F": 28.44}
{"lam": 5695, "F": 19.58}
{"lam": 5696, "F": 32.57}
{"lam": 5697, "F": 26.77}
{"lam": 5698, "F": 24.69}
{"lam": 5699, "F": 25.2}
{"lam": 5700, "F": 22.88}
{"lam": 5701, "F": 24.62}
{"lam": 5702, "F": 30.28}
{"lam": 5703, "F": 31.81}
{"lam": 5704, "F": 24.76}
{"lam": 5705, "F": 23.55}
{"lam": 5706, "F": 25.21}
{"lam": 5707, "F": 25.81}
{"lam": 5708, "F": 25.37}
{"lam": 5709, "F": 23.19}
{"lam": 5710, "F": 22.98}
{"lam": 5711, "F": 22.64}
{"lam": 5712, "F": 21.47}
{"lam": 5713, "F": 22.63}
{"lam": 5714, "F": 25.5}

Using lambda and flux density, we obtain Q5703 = 31.81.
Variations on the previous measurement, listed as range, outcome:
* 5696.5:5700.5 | 26.77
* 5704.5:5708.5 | 25.81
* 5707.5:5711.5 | 25.37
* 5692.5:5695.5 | 28.44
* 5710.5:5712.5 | 22.64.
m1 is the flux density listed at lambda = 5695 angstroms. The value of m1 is 19.58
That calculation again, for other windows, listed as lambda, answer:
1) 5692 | 30.47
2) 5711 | 22.64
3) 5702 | 30.28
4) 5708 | 25.37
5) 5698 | 24.69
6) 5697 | 26.77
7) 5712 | 21.47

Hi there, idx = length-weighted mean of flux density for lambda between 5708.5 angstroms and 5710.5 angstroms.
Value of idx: 23.1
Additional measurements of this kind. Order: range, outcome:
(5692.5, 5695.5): 23.7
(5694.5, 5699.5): 25.8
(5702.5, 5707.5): 26.2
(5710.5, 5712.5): 22.1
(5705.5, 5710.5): 24.5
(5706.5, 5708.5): 25.6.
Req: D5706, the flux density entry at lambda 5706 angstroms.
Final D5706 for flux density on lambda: 25.21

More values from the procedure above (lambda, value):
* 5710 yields 22.98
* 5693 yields 23.06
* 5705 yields 23.55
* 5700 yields 22.88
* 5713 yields 22.63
